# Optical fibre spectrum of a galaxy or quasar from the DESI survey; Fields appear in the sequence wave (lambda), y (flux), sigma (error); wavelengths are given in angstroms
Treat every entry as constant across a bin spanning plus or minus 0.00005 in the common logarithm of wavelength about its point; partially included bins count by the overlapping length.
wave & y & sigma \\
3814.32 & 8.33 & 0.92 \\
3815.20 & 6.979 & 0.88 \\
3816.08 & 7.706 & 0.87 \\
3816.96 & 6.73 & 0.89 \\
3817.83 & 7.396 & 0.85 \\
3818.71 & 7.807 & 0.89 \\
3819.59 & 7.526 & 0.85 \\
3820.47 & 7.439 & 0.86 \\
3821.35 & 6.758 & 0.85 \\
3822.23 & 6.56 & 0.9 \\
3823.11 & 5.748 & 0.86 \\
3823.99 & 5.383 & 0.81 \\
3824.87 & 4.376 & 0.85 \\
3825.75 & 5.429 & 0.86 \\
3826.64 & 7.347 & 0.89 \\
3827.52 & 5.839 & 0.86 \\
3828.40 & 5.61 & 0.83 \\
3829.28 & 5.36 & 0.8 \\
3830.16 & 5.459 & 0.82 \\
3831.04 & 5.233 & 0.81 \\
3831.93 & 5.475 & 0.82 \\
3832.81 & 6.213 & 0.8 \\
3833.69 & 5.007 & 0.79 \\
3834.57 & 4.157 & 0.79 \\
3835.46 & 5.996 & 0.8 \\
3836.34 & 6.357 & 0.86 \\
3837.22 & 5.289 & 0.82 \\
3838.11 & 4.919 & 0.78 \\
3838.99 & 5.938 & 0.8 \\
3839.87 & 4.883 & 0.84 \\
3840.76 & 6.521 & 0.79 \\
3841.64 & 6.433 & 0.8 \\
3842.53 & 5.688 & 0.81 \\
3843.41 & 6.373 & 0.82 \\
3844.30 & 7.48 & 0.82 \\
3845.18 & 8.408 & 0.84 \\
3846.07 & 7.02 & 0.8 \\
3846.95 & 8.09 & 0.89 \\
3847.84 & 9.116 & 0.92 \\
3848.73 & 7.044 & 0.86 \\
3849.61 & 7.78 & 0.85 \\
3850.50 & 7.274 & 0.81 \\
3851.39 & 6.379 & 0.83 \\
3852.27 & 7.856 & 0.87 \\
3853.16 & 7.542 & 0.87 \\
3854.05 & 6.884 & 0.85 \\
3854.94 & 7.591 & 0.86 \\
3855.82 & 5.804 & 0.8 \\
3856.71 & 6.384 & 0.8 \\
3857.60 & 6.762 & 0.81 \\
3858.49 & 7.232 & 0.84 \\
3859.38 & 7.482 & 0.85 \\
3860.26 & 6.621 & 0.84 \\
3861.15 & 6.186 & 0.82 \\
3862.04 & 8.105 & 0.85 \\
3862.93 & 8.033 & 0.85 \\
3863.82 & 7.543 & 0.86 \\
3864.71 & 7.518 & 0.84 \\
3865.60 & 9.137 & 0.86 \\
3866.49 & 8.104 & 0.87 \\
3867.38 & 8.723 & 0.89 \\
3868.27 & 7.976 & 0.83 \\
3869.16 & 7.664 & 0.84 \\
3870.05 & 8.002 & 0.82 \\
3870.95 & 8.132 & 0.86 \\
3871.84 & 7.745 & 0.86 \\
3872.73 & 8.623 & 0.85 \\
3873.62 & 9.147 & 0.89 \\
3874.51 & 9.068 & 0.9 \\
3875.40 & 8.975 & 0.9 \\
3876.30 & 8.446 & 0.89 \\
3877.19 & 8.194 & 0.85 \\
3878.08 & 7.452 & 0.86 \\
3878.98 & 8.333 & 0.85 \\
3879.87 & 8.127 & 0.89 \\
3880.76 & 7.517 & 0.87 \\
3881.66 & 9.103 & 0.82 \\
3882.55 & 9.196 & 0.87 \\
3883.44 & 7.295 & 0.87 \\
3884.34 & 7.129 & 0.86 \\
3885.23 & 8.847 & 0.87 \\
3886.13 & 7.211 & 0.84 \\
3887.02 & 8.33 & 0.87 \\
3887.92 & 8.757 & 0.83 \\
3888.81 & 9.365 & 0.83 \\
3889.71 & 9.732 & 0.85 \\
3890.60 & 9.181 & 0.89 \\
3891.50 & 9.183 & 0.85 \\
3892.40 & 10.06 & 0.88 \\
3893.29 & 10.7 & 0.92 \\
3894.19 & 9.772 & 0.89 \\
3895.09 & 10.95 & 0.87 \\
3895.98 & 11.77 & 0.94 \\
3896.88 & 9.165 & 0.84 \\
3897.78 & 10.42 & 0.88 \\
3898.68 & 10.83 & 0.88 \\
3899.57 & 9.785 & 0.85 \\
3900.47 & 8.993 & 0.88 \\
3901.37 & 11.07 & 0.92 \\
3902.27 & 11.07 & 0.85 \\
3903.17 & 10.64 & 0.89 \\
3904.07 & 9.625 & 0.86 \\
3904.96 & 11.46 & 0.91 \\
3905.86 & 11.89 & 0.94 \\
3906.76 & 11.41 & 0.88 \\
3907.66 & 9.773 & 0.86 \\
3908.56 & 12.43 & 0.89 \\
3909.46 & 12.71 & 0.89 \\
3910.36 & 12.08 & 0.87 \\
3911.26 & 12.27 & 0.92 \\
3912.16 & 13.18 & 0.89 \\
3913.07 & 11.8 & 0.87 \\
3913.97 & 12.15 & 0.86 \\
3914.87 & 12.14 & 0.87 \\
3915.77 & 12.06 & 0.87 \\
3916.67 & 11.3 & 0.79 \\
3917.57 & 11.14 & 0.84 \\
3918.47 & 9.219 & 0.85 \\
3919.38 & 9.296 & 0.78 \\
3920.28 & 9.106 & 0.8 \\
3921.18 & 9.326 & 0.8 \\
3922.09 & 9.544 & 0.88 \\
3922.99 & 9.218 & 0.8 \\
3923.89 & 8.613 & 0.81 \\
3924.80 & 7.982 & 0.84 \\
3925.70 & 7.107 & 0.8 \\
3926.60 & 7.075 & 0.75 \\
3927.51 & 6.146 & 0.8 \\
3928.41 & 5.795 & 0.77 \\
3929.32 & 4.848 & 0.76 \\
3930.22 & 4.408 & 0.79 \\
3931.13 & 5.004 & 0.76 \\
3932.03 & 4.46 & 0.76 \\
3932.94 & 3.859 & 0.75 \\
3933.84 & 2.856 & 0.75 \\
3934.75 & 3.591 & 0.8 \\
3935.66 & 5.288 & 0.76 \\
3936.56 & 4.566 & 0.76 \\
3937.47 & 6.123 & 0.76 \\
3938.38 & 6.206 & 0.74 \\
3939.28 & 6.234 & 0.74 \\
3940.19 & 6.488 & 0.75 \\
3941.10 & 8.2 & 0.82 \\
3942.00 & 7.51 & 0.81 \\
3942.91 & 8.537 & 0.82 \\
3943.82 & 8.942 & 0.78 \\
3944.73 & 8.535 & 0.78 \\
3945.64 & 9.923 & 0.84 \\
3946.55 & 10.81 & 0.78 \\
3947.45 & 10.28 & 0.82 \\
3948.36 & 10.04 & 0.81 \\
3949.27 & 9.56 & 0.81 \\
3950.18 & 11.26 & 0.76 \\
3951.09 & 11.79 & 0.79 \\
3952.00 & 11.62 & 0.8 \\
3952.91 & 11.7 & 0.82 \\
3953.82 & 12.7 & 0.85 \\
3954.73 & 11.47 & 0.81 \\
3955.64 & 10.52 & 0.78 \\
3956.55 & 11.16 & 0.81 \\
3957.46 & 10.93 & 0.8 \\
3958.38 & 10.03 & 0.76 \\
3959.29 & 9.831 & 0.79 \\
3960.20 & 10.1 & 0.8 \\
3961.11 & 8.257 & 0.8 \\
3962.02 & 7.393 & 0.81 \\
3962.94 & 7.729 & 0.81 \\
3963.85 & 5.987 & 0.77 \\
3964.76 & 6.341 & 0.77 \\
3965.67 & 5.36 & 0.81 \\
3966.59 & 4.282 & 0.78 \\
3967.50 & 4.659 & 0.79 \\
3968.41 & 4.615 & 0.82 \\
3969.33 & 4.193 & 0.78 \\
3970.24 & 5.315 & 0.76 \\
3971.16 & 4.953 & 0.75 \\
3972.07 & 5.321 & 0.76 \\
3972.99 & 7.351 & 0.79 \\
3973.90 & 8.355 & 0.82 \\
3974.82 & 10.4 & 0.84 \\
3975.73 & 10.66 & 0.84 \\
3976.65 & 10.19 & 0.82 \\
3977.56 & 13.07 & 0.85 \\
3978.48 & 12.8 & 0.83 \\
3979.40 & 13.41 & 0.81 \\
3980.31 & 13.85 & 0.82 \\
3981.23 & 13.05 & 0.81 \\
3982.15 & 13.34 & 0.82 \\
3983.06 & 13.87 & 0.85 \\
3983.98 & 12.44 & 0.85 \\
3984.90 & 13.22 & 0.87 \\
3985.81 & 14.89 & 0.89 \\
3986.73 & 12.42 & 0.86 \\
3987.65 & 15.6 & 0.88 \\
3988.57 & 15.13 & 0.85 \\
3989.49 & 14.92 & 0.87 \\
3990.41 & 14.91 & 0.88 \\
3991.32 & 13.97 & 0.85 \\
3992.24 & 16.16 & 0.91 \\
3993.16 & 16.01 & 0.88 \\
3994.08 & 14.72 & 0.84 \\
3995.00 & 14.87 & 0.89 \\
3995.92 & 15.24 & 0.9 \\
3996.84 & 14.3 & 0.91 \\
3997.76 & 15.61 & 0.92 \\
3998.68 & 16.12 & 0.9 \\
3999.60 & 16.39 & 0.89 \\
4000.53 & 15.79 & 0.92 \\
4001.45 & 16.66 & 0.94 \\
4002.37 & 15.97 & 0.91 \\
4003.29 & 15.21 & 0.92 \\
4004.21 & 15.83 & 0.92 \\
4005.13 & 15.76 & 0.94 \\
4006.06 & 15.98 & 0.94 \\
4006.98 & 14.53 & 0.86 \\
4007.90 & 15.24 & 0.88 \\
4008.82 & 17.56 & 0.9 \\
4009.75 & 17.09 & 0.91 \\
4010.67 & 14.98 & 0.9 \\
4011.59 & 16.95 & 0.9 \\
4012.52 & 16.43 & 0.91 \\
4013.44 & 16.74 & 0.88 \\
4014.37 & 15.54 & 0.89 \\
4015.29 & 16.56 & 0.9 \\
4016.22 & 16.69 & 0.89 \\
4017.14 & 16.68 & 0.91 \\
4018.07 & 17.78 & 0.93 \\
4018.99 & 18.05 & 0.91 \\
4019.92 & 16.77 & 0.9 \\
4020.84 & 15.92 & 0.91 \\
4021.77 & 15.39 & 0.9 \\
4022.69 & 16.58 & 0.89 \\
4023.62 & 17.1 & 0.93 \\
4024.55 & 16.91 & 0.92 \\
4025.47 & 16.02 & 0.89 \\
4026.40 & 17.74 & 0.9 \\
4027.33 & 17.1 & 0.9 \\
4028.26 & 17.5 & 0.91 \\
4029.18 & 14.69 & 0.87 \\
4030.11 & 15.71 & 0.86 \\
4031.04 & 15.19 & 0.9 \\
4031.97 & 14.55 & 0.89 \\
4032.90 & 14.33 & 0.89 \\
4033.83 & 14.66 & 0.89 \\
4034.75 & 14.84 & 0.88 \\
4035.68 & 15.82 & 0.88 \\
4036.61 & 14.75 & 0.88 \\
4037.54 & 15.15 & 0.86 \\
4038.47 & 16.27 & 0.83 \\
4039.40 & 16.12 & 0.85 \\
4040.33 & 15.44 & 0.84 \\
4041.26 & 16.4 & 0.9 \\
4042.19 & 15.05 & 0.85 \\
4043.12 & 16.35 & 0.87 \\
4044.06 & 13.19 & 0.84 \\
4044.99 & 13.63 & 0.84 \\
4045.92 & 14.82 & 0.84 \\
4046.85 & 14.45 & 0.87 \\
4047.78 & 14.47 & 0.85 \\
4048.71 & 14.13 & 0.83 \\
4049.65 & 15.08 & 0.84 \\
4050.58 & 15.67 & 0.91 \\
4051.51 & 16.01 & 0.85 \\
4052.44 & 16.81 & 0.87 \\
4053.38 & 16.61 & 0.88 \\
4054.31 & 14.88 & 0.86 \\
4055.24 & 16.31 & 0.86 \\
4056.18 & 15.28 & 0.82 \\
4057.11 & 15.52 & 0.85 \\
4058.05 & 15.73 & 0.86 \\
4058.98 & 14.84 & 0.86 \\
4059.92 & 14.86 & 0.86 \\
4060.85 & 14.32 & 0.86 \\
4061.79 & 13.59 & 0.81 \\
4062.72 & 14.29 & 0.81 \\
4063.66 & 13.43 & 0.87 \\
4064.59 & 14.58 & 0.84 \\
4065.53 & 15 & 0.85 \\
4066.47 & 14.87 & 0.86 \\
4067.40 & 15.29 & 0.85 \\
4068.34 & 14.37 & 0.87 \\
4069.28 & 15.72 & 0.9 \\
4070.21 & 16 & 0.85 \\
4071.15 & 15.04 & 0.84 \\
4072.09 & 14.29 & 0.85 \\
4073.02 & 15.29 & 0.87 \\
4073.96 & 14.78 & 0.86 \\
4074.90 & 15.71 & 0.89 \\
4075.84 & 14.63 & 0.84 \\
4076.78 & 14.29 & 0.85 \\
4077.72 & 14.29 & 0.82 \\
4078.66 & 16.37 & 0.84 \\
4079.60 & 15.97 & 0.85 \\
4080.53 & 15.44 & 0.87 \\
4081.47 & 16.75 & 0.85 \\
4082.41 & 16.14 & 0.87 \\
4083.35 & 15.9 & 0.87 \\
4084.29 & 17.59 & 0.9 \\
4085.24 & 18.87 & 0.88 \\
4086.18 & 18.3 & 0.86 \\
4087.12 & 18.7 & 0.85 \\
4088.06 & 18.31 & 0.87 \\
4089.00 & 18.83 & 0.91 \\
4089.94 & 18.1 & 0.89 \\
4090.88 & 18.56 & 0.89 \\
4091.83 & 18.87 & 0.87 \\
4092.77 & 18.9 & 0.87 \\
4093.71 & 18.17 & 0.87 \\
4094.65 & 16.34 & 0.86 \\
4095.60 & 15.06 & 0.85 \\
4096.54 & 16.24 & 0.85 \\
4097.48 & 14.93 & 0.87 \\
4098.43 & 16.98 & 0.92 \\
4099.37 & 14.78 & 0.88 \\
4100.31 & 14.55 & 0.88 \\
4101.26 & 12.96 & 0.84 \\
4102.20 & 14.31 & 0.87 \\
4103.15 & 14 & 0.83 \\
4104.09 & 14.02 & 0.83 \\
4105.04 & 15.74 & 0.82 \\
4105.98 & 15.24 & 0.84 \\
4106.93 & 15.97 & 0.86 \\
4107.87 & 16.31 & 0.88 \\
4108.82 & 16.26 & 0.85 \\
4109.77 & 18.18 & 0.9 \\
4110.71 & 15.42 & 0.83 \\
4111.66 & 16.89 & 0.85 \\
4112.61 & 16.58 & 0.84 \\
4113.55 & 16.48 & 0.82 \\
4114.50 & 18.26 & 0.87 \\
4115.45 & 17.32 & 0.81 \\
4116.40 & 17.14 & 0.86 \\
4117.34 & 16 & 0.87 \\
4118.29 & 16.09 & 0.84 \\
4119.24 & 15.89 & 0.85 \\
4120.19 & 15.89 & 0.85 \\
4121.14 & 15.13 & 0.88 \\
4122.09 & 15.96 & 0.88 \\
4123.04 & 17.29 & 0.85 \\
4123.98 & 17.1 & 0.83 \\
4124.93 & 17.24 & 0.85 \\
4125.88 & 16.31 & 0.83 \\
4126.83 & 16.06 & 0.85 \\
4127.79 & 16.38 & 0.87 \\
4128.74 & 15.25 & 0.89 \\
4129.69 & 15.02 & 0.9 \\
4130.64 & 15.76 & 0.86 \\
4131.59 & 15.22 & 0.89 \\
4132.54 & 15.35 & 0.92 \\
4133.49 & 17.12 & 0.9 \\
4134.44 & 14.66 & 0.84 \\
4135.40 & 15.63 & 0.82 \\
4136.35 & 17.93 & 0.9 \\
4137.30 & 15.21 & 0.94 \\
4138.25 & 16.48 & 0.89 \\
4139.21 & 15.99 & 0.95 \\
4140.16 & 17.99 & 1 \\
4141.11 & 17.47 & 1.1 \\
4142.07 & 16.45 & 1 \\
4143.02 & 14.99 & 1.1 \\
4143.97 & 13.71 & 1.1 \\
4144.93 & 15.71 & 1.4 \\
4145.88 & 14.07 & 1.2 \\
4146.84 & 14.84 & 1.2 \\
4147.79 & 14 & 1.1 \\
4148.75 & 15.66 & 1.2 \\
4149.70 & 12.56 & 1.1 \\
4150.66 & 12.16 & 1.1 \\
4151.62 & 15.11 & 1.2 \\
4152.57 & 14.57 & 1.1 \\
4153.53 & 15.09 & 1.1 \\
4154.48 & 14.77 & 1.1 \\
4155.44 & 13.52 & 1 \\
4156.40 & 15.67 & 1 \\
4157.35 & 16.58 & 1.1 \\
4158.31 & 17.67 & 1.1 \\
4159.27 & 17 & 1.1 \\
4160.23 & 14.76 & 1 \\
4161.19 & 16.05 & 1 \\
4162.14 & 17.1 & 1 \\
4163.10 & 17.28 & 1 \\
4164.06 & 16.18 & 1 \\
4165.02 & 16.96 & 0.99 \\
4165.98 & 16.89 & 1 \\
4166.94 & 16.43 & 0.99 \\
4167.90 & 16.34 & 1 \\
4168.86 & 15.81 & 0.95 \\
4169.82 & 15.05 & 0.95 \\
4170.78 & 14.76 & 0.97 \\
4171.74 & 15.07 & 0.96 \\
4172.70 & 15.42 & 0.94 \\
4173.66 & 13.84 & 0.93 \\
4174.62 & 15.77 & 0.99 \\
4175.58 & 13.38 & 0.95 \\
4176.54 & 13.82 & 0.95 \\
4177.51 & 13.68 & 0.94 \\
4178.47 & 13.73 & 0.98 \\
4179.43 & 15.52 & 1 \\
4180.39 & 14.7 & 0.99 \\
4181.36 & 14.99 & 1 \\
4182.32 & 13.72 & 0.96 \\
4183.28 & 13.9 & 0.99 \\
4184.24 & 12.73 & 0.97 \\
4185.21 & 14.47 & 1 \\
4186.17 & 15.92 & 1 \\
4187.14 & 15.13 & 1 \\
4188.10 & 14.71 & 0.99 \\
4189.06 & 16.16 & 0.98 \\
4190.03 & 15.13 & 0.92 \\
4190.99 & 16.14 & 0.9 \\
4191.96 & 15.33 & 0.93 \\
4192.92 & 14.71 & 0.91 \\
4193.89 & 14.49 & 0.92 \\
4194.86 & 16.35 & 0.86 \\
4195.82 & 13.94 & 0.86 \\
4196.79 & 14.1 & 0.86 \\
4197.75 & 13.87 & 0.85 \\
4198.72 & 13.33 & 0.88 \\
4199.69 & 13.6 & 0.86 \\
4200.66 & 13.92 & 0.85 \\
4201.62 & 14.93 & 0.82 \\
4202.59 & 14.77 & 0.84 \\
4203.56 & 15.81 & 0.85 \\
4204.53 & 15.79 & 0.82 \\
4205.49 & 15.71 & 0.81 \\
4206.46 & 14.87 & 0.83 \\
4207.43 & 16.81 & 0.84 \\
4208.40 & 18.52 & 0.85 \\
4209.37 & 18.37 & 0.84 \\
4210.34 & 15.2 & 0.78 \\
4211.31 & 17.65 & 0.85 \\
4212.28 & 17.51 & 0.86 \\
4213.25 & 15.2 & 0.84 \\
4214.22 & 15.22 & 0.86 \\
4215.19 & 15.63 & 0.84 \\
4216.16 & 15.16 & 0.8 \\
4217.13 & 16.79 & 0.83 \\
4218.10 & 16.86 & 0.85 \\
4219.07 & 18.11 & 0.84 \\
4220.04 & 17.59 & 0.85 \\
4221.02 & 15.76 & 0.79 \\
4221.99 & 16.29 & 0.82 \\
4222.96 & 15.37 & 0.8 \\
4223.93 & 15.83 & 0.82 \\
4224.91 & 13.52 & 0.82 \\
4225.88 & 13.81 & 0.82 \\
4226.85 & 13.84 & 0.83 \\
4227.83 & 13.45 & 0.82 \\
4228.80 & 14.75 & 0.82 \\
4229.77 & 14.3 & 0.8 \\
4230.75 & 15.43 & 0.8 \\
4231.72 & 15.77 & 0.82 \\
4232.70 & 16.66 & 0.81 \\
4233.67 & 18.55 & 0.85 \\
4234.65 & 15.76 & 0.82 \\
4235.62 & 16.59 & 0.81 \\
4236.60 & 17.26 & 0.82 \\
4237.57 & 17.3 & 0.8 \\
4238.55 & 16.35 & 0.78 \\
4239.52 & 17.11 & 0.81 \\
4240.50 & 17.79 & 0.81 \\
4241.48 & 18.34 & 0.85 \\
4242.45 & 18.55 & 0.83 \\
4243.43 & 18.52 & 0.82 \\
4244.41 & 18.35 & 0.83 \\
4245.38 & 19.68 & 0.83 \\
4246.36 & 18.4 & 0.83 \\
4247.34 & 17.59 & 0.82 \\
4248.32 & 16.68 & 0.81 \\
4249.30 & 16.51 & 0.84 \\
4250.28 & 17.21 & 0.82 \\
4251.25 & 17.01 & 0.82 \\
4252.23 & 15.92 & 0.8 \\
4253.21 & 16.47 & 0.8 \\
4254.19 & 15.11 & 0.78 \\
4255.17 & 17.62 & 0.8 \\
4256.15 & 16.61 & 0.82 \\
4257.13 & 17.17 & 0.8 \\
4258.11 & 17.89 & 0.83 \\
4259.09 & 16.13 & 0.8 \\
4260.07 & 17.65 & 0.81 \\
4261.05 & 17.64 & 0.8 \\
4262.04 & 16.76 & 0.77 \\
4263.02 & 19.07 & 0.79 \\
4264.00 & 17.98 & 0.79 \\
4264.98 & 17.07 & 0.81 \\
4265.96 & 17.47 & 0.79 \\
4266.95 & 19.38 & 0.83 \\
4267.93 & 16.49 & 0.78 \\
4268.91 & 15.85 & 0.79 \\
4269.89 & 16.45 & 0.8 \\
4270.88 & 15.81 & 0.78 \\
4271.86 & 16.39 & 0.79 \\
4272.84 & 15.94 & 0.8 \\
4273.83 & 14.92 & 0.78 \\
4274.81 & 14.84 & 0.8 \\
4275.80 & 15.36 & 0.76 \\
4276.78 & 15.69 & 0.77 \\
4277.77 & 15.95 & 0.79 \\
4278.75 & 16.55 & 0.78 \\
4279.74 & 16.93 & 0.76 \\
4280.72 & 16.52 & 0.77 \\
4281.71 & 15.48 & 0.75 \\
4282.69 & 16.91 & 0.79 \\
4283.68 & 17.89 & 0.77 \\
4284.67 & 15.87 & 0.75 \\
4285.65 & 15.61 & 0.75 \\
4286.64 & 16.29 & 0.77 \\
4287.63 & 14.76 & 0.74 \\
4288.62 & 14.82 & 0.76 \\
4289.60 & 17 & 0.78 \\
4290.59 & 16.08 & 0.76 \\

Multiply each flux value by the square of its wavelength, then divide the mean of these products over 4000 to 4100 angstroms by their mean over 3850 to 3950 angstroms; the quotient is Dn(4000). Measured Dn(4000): 2.0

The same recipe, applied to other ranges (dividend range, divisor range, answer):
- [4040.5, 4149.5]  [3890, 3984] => 1.87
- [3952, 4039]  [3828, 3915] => 1.71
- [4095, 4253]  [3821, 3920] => 2.20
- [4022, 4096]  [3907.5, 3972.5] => 2.00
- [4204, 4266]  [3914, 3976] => 2.39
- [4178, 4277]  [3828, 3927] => 2.25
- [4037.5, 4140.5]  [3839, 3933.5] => 2.05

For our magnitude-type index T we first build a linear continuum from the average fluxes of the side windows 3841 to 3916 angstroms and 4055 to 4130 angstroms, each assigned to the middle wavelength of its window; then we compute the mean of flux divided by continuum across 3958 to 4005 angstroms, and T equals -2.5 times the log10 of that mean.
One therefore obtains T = 0.07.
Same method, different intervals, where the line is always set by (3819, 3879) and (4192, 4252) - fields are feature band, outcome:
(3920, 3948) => 0.28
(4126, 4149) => -0.12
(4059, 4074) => -0.20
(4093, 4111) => -0.18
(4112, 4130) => -0.20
